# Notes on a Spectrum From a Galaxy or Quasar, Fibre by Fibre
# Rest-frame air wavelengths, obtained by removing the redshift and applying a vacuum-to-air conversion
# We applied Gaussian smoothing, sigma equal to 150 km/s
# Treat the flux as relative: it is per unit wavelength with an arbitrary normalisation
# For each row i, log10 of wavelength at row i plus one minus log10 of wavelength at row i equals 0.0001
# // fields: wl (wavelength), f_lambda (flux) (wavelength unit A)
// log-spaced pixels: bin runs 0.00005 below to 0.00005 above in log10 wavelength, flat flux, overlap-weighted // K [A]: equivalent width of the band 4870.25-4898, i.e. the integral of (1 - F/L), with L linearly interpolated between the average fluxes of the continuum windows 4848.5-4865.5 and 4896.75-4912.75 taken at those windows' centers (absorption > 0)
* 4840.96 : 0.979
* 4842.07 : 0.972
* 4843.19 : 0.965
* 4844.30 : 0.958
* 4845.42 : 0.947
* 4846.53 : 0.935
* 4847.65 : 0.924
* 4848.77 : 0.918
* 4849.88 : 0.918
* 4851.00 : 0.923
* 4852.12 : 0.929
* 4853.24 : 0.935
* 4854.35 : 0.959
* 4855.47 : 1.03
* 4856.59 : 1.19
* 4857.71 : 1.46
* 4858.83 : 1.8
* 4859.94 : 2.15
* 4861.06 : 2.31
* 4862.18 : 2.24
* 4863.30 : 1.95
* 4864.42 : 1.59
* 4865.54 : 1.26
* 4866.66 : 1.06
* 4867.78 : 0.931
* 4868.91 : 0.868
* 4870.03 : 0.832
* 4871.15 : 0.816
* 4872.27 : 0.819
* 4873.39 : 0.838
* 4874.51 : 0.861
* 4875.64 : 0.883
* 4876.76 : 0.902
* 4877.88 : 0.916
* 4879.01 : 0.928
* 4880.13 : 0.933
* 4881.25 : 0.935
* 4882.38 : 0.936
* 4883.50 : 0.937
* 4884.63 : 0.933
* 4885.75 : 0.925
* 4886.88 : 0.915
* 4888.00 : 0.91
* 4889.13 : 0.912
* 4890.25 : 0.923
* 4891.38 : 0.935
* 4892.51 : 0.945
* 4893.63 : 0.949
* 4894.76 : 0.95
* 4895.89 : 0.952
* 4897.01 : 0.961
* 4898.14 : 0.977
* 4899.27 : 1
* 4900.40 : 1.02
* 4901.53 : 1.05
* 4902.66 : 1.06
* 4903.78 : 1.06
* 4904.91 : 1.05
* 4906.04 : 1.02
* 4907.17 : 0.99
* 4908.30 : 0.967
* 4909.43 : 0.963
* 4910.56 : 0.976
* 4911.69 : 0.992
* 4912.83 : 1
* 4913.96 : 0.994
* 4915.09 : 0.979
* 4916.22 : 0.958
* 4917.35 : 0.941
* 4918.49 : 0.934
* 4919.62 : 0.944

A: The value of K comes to 6.3 A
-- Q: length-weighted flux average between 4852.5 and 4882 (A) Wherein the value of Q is 1.2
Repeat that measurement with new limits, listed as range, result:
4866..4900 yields 0.921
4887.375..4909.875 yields 0.98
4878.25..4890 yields 0.926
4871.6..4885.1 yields 0.901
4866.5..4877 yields 0.873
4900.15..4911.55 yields 1.02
